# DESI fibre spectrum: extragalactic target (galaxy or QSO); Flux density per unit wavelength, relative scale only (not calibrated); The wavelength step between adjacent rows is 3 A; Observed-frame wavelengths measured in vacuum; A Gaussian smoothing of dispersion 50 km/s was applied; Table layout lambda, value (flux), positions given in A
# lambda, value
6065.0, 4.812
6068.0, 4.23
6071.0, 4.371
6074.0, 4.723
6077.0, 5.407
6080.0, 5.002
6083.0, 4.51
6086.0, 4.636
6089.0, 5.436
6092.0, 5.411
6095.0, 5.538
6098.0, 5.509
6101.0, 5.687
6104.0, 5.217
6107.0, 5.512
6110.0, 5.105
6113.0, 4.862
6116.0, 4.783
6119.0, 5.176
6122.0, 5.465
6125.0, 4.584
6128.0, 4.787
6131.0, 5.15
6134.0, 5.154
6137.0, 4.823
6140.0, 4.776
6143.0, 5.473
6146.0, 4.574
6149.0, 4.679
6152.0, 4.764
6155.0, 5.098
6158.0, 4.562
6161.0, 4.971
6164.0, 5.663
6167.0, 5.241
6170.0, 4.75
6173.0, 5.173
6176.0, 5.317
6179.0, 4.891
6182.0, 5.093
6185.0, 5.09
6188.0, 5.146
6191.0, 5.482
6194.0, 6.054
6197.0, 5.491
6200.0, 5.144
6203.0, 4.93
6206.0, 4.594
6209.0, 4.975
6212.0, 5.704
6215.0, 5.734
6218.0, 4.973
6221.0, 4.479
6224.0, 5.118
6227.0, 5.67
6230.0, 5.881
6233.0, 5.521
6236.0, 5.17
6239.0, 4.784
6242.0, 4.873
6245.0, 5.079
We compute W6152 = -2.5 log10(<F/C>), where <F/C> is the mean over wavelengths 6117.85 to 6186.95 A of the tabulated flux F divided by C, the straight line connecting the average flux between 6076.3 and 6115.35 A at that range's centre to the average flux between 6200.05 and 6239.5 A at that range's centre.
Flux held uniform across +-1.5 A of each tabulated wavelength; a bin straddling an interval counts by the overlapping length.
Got 0.041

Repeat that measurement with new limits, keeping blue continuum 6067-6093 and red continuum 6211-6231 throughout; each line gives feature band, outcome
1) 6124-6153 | 0.04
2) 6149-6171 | 0.03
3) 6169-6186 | 0.03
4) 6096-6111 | -0.10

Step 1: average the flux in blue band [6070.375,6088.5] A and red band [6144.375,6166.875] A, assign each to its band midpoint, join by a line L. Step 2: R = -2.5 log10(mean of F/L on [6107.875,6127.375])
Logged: -0.03 mag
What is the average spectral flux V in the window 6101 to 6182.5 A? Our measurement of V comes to 5.04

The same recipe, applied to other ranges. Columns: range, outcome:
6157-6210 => 5.15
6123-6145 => 4.97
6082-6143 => 5.12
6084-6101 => 5.32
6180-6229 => 5.23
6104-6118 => 5.09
